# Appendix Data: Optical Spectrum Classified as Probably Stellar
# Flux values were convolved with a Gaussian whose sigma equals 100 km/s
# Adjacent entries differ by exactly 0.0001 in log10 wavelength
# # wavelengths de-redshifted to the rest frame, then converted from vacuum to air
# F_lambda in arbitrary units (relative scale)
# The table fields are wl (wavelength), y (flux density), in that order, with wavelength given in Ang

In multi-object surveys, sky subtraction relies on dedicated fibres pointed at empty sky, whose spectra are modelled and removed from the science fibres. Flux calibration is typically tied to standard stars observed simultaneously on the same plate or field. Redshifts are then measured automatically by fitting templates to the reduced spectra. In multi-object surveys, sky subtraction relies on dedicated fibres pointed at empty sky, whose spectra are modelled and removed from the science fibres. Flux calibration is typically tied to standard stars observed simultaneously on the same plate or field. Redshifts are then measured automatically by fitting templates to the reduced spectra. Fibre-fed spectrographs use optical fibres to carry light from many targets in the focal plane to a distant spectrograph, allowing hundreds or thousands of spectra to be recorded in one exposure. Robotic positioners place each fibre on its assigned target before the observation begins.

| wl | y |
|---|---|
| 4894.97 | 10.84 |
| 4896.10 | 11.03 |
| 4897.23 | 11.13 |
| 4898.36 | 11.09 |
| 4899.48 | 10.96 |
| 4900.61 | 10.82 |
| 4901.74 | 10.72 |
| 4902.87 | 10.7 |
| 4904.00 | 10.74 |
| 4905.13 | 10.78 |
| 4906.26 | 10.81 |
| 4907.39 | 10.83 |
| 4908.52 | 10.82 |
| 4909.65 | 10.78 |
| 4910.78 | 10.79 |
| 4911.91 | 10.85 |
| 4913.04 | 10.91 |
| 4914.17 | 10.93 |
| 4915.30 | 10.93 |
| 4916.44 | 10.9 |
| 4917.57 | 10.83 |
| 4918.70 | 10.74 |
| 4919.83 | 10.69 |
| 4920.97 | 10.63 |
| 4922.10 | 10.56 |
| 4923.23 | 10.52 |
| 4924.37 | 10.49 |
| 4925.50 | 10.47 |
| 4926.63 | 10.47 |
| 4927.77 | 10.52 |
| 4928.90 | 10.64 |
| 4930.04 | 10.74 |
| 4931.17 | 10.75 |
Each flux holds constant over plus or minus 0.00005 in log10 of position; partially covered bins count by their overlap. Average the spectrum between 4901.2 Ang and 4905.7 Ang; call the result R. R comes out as 10.7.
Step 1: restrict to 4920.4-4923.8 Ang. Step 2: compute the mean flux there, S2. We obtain 10.6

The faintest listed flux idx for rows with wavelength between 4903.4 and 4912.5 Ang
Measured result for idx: 10.74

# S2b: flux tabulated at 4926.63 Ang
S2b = 10.47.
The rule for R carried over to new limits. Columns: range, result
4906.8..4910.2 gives 10.8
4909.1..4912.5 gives 10.8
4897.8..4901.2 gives 11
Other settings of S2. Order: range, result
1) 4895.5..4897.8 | 11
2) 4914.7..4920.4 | 10.8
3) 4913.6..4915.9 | 10.9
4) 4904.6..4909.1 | 10.8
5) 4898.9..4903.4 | 10.8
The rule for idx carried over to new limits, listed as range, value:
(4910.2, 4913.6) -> 10.79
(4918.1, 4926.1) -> 10.47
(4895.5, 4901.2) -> 10.82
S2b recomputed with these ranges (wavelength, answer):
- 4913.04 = 10.91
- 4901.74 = 10.72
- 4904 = 10.74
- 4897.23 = 11.13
